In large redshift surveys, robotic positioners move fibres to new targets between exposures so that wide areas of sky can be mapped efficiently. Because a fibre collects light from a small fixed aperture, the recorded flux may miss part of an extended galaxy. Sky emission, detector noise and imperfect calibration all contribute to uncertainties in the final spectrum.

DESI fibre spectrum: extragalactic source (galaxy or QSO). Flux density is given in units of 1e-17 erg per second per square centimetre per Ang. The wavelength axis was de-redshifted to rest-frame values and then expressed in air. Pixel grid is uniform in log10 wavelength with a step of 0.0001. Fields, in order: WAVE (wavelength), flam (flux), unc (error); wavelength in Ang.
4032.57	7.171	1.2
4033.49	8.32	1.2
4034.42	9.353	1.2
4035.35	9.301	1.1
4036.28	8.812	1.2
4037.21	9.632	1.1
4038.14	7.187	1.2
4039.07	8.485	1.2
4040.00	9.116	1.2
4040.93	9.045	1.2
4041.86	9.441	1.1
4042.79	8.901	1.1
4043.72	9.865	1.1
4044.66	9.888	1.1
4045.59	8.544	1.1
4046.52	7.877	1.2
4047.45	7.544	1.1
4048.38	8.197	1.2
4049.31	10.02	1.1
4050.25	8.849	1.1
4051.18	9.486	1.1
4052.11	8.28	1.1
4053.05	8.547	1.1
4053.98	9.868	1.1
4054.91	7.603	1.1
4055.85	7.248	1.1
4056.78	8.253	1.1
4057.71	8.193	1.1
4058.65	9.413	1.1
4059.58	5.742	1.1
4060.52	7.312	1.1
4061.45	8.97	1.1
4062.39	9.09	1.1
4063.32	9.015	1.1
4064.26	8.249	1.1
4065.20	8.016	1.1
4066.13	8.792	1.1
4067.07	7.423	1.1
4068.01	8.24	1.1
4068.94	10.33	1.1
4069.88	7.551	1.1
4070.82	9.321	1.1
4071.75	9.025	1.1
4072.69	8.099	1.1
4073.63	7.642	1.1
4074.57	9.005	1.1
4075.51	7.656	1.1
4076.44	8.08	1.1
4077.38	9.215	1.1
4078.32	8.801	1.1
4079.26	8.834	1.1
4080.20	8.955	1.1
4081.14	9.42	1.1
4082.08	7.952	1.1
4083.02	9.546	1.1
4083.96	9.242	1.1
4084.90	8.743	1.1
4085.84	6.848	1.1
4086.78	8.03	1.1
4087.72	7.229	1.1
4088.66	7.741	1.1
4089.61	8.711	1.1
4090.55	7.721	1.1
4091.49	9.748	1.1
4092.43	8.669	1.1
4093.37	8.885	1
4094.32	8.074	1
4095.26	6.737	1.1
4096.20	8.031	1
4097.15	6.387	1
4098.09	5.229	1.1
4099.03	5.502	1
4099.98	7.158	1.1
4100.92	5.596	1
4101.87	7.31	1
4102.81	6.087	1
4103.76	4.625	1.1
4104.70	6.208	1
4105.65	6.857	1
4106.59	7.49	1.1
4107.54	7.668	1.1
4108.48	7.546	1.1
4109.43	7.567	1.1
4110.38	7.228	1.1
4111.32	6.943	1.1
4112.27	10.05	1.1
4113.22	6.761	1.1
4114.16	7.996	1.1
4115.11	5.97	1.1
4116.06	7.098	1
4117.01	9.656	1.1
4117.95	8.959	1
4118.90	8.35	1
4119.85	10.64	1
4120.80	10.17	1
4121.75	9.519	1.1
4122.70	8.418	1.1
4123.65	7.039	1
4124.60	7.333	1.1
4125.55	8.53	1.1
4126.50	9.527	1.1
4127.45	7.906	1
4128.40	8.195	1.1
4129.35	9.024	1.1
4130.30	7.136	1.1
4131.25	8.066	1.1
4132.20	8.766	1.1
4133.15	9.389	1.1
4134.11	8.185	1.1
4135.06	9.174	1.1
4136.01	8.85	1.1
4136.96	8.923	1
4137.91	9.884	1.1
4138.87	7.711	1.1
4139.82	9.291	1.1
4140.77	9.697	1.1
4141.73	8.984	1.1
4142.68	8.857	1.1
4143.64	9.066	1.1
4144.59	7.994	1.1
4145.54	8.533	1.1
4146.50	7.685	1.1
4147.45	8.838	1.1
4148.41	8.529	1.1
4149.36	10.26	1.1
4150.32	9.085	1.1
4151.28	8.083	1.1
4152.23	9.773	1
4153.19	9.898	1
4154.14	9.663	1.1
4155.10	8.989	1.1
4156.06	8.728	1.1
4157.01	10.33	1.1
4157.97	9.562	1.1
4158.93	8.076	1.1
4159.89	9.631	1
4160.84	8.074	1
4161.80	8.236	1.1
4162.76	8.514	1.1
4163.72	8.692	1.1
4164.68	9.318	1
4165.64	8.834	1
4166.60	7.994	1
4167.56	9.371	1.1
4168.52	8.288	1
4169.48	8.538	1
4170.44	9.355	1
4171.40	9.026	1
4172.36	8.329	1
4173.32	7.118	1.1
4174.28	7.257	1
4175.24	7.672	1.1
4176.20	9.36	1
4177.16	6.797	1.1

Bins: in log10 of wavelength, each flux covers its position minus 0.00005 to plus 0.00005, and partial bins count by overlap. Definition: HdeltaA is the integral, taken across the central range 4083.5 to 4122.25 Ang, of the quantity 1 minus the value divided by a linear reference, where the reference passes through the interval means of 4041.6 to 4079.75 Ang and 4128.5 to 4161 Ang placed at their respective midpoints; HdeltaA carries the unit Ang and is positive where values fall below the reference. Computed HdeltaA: 4.6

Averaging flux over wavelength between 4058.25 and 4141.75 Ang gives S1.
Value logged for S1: 8.14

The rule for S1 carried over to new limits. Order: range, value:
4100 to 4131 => 7.79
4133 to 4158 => 9.02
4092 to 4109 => 6.89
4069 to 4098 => 8.32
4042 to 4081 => 8.55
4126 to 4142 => 8.74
